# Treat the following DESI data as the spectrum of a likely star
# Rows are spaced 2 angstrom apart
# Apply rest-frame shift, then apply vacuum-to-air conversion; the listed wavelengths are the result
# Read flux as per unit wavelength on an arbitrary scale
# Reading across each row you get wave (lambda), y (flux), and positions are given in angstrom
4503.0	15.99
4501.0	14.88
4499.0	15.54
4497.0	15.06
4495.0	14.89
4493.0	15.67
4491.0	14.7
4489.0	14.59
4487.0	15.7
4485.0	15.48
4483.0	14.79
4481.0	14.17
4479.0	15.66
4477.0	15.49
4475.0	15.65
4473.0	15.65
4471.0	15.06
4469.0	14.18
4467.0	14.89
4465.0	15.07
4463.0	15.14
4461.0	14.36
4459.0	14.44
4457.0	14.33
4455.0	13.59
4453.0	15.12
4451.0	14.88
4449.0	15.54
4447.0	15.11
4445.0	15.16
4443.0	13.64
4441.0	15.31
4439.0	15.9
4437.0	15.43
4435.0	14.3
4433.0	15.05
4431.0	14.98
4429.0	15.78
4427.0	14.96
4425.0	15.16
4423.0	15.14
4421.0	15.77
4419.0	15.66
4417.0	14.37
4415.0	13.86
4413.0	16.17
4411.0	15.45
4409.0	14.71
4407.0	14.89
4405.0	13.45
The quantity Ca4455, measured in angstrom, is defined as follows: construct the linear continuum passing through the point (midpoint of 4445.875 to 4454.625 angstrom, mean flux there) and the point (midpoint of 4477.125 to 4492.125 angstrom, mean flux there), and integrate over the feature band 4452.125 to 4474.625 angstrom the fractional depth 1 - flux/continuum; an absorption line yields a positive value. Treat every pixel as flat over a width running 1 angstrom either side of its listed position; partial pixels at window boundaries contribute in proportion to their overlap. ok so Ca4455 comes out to 0.5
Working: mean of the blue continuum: 15.1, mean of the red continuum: 15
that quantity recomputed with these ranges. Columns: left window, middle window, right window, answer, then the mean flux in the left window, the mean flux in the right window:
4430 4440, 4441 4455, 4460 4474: 0.2 angstrom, 15.1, 14.9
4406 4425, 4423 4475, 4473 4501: 0.7 angstrom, 15.1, 15.2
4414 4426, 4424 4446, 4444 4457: -0.2 angstrom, 15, 14.9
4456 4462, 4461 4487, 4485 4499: -0.6 angstrom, 14.4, 15.2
